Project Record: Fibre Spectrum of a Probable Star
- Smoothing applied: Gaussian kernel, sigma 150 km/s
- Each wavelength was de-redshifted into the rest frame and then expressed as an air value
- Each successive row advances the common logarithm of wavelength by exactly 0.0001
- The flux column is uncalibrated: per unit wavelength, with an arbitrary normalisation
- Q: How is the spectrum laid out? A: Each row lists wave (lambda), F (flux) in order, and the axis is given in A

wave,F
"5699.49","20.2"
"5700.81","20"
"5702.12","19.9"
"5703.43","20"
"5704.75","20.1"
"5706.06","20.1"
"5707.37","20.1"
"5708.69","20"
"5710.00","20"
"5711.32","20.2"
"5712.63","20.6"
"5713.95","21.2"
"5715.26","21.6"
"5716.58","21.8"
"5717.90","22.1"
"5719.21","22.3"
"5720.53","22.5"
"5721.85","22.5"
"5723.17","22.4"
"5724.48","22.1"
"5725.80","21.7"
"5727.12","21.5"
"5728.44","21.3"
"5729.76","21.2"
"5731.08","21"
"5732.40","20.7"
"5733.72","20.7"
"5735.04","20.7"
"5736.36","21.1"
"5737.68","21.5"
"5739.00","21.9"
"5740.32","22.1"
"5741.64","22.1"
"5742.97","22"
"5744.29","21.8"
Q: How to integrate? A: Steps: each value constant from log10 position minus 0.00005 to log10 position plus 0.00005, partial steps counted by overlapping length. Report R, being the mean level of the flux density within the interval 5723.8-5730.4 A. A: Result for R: 21.6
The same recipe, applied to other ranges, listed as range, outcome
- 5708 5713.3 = 20.2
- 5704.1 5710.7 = 20.1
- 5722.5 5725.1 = 22.3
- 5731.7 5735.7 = 20.7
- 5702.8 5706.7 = 20.1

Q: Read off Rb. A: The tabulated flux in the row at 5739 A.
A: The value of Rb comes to 21.9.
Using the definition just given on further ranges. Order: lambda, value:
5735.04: 20.7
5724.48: 22.1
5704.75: 20.1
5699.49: 20.2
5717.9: 22.1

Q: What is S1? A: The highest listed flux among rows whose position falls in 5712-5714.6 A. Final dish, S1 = 21.2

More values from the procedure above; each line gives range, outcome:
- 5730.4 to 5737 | 21.1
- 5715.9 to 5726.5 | 22.5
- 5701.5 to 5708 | 20.1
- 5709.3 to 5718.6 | 22.1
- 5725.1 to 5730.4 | 21.7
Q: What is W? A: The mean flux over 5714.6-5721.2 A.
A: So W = 22.1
